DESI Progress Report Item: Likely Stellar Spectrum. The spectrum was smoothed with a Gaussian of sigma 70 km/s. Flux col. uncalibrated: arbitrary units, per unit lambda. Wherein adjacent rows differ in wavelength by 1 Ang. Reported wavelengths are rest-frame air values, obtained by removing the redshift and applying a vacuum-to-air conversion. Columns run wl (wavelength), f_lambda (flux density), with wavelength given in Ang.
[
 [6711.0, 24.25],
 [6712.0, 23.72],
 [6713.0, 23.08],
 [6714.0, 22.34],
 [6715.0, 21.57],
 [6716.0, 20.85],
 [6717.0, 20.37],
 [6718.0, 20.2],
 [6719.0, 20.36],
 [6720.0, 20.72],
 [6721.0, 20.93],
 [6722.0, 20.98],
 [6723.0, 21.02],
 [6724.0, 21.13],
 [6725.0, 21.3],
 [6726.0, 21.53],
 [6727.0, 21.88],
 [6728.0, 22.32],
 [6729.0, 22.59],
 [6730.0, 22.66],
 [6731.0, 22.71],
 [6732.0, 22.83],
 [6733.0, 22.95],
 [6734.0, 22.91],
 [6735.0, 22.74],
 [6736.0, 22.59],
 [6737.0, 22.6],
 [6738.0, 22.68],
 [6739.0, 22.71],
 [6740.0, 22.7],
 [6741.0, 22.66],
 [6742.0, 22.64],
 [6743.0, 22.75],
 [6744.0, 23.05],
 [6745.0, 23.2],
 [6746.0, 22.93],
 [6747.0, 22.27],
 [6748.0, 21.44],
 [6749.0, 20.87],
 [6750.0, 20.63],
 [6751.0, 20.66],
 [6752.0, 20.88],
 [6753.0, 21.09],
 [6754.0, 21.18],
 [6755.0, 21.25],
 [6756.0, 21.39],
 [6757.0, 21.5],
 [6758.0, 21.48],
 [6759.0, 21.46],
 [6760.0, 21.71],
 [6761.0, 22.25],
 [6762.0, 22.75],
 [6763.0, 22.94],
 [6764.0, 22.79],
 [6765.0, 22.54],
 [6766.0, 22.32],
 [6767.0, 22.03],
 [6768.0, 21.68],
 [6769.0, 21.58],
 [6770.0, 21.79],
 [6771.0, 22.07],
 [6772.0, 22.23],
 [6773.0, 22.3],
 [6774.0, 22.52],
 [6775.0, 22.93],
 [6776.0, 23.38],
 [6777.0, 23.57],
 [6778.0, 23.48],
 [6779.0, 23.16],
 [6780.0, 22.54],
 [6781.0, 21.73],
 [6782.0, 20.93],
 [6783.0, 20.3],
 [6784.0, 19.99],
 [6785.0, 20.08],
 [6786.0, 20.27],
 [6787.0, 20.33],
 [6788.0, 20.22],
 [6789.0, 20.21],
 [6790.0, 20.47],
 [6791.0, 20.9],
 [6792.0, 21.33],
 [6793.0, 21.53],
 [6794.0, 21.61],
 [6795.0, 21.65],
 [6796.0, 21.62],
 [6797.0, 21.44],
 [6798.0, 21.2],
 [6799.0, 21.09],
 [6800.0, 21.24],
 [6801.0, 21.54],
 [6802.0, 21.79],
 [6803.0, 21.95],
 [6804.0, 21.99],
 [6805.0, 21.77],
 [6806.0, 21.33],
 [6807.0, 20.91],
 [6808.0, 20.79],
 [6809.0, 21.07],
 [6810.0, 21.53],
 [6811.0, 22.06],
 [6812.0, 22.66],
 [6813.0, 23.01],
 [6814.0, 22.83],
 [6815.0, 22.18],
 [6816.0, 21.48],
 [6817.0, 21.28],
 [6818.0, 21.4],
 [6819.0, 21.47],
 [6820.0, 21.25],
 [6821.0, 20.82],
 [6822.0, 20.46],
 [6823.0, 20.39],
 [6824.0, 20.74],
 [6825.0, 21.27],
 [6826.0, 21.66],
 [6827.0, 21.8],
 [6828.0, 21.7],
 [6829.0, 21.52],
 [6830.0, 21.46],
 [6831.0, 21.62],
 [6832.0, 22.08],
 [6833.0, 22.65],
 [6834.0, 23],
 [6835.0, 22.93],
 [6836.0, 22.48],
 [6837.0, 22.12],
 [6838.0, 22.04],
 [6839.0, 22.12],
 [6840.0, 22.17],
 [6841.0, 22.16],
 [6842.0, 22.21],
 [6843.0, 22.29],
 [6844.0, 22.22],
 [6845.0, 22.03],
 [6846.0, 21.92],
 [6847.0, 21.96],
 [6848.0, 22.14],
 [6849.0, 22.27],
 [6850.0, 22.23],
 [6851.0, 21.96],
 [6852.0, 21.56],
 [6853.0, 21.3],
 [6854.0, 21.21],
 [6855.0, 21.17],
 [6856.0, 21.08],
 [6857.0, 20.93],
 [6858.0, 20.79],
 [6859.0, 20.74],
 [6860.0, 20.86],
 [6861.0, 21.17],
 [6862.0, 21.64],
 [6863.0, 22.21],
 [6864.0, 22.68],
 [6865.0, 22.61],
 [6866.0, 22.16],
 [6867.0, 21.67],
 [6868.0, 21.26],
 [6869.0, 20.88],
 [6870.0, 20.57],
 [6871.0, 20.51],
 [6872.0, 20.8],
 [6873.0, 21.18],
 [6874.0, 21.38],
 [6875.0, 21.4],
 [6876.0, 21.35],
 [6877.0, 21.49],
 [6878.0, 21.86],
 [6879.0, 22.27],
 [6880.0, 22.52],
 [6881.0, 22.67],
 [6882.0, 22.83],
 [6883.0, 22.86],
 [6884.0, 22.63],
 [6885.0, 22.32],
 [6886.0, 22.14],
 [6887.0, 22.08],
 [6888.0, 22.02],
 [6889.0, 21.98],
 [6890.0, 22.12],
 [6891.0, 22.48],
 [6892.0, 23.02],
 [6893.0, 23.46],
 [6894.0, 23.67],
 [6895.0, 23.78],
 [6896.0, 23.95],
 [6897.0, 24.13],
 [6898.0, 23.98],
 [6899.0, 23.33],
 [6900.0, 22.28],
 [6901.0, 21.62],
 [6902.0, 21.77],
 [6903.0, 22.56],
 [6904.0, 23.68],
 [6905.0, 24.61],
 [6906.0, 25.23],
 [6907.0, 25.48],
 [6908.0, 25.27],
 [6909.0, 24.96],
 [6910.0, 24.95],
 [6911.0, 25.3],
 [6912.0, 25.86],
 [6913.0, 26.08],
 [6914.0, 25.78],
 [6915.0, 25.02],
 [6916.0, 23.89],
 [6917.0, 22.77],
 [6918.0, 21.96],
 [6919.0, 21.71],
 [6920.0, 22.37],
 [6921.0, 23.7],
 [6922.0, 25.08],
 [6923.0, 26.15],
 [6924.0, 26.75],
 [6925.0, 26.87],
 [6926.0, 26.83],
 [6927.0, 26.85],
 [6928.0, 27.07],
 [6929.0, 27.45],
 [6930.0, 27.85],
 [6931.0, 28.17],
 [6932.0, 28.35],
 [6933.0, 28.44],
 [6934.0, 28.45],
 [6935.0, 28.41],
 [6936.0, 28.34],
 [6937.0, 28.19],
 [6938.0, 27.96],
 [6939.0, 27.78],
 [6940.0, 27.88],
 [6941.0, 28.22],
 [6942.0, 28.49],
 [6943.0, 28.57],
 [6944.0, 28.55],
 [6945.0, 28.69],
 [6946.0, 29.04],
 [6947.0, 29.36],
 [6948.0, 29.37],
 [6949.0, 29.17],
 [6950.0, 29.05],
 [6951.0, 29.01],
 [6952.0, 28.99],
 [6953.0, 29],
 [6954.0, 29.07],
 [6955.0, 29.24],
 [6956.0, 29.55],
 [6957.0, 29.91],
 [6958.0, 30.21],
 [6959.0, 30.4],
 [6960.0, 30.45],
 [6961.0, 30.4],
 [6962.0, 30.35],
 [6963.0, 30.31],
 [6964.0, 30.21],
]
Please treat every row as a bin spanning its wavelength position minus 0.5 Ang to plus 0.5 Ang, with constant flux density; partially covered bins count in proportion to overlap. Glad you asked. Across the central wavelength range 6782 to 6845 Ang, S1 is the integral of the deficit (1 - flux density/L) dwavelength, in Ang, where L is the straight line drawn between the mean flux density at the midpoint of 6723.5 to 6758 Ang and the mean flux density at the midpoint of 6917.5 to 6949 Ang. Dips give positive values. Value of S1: 6.60 Ang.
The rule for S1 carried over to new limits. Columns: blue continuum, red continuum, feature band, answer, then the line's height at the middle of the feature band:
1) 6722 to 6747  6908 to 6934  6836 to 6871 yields 3.97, 24.5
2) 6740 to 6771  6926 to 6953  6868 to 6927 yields 7.94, 26.9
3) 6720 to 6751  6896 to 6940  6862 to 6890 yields 3.20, 24.7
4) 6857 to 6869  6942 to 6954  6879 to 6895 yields 0.70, 23.6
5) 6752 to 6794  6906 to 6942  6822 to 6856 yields 2.60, 23.7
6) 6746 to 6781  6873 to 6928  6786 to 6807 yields 1.10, 22.4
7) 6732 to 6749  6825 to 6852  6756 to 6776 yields 0.29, 22.5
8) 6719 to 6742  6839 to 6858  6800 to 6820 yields 0.17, 21.9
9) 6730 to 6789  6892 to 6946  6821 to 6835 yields 1.18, 23.6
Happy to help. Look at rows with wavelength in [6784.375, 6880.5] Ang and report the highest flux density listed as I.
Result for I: 23.01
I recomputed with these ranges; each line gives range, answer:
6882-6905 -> 24.61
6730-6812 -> 23.57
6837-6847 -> 22.29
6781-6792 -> 21.73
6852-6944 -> 28.57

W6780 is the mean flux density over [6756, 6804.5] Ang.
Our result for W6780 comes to 21.7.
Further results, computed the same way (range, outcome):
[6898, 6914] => 24.2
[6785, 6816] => 21.4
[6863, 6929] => 23.3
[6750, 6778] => 22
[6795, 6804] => 21.5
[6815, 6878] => 21.6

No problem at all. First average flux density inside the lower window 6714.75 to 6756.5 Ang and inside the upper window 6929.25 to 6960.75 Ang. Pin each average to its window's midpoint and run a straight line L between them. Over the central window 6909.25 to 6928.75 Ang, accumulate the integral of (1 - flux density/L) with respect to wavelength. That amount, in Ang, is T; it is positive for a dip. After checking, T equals 2.05 Ang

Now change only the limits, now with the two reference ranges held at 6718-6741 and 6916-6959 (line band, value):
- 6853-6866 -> 2.06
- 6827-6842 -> 1.62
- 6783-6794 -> 1.41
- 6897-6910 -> 1.40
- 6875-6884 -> 1.32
